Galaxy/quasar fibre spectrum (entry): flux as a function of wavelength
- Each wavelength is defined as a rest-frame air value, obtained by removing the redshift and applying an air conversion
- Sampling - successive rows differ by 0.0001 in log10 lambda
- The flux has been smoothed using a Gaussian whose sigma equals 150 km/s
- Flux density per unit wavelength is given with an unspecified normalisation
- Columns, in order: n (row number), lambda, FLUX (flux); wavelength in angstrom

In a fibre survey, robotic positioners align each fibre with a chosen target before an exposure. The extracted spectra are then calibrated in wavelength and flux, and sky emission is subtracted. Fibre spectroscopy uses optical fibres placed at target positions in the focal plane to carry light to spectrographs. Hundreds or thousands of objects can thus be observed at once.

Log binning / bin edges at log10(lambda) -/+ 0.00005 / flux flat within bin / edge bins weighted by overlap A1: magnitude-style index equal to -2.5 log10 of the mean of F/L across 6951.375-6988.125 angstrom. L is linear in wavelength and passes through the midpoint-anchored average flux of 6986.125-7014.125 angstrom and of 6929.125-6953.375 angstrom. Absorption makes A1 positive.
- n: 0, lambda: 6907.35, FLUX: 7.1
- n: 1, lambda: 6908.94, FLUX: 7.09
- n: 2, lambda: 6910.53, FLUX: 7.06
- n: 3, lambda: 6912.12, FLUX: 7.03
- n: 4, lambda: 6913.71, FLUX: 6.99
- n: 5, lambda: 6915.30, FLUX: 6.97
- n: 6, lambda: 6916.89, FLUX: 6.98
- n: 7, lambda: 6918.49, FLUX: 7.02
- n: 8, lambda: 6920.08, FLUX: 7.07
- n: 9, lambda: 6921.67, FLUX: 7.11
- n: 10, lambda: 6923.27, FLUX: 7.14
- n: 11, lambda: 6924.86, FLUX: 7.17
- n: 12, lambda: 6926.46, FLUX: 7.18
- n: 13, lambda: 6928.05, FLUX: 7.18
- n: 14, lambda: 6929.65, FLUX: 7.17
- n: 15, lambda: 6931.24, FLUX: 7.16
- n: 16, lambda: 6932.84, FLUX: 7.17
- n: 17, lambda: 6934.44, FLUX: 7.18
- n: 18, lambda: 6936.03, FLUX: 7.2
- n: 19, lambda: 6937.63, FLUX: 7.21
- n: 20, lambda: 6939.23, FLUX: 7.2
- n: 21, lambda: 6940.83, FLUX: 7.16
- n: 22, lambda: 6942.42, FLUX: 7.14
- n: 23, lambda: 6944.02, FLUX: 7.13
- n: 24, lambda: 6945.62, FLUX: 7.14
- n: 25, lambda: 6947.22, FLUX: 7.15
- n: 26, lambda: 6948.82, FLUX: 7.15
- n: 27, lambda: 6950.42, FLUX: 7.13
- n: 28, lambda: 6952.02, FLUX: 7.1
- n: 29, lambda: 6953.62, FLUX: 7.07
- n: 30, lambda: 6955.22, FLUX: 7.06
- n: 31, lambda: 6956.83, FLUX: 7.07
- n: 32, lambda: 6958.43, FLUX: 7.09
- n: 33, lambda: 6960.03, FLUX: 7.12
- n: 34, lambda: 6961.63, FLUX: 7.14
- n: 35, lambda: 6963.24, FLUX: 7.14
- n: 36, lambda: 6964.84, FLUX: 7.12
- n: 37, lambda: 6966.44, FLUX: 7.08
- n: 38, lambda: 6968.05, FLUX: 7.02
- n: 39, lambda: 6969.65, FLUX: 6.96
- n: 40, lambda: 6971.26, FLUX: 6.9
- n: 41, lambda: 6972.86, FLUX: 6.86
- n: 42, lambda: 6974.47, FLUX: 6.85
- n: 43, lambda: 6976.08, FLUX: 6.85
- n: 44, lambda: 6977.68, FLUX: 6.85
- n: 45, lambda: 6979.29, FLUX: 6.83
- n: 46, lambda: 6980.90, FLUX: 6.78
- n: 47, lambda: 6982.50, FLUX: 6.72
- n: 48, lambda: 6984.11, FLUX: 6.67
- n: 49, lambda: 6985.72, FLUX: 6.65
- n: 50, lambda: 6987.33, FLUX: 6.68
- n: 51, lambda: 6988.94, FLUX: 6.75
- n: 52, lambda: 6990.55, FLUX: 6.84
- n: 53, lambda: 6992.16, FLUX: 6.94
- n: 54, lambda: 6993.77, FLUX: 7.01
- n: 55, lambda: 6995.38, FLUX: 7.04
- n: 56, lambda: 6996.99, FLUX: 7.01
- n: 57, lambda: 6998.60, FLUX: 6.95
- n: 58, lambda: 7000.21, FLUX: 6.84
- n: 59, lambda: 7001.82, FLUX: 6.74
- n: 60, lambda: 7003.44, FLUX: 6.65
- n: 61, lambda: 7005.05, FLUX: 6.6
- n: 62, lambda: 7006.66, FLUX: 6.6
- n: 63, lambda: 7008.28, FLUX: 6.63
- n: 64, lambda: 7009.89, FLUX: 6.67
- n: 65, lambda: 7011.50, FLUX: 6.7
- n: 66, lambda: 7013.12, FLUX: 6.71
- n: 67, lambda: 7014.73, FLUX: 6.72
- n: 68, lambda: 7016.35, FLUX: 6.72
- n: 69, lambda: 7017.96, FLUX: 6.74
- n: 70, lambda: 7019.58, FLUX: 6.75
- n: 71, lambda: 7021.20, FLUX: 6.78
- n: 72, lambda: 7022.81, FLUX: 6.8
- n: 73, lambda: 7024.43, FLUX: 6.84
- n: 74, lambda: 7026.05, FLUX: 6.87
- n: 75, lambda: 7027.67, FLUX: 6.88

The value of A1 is 0.01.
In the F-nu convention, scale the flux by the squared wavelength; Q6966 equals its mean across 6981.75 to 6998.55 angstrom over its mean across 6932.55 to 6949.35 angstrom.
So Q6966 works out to 0.97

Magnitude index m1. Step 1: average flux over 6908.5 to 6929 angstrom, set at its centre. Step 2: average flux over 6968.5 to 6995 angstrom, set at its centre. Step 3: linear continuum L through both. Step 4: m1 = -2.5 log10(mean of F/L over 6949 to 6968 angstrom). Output -0.03 mag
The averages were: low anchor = 7.08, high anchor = 6.83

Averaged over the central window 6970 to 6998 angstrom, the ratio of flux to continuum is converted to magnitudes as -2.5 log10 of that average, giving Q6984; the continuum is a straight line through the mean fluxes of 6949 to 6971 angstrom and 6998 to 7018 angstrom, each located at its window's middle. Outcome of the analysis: 0.009 mag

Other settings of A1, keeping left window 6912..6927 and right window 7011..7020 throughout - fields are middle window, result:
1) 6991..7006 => -0.01 mag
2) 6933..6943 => -0.03 mag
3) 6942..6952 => -0.03 mag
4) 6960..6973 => -0.02 mag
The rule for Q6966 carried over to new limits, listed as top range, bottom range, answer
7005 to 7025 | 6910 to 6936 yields 0.97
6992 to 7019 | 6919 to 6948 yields 0.97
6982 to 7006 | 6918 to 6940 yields 0.97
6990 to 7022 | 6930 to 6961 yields 0.97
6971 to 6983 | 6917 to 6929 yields 0.98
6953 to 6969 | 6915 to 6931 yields 1.01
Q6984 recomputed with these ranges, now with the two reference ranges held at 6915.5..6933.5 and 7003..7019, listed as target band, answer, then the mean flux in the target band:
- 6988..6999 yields -0.03 mag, 6.93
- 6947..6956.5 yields -0.02 mag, 7.1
